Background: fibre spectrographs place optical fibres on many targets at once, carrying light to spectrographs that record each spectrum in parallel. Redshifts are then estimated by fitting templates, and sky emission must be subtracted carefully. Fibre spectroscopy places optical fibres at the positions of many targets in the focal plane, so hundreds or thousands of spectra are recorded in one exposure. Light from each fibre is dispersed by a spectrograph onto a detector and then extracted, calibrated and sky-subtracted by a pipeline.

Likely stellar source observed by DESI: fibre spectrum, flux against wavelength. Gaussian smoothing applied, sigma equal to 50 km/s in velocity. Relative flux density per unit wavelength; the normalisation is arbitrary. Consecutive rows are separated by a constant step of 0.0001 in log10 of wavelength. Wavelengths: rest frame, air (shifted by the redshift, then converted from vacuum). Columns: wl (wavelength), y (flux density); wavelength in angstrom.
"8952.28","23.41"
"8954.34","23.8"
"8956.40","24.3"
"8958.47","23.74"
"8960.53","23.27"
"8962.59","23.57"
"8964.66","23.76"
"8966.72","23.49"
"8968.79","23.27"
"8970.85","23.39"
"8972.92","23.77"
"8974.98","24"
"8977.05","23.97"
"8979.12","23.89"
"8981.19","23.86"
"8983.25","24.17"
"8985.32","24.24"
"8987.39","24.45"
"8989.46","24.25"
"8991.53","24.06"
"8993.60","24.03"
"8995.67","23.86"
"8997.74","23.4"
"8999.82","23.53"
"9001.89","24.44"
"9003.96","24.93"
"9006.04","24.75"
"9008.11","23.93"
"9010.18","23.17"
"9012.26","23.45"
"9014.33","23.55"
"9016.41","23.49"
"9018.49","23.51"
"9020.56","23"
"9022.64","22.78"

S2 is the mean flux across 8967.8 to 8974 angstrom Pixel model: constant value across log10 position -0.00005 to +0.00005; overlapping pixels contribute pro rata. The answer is 23.5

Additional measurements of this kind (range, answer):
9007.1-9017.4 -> 23.5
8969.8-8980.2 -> 23.8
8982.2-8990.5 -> 24.3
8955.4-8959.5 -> 24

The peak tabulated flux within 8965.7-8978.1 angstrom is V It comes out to 24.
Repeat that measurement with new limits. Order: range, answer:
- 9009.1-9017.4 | 23.55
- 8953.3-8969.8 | 24.3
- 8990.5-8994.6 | 24.06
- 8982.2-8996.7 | 24.45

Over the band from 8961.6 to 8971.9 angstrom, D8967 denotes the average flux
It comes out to 23.5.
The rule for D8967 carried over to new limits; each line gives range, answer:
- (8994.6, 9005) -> 24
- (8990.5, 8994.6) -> 24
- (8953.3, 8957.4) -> 24.1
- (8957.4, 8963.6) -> 23.5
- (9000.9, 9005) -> 24.7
